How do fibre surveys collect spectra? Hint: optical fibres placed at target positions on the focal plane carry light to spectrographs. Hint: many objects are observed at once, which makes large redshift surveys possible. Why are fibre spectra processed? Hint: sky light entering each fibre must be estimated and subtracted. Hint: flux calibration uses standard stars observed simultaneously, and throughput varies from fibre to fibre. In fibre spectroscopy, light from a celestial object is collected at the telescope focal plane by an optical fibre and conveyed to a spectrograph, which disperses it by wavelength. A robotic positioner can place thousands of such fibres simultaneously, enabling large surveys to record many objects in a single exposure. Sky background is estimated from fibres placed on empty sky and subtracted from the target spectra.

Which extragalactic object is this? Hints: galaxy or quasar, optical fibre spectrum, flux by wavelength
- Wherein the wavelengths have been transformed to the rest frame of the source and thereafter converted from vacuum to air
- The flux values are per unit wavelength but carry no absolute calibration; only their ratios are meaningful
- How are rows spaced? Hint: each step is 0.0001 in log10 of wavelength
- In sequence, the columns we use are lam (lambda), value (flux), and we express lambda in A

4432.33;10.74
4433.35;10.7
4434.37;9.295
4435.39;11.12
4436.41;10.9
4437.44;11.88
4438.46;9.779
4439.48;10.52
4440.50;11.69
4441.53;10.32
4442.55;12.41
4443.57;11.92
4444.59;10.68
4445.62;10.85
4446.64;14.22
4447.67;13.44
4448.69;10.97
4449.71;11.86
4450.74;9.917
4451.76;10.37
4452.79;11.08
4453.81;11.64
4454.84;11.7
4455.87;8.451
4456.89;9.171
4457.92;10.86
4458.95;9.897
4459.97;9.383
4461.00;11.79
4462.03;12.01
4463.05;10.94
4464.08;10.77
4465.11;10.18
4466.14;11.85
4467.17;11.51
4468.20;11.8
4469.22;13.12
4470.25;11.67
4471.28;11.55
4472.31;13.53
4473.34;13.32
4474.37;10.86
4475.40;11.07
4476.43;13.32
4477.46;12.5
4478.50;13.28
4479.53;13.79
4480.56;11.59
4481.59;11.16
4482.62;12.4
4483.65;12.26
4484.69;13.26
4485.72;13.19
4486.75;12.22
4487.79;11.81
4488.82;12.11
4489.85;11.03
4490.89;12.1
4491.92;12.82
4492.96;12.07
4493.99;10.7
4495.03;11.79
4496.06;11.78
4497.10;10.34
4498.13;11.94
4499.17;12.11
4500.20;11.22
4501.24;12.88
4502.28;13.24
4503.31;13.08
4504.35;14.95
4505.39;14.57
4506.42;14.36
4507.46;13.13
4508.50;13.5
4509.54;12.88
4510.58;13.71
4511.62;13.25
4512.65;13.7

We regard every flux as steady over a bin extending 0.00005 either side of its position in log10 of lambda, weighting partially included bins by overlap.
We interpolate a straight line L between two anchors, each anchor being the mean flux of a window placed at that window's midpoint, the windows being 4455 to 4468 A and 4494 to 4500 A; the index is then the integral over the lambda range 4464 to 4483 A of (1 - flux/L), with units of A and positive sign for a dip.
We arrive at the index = -2.04 A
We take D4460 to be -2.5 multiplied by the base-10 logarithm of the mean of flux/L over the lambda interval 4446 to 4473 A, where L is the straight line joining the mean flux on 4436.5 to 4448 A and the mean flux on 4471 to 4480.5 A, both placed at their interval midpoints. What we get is 0.07 mag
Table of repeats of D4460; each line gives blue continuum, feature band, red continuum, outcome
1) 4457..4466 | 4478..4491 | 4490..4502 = -0.08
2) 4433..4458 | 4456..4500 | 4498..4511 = 0.04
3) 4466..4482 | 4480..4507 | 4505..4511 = 0.06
